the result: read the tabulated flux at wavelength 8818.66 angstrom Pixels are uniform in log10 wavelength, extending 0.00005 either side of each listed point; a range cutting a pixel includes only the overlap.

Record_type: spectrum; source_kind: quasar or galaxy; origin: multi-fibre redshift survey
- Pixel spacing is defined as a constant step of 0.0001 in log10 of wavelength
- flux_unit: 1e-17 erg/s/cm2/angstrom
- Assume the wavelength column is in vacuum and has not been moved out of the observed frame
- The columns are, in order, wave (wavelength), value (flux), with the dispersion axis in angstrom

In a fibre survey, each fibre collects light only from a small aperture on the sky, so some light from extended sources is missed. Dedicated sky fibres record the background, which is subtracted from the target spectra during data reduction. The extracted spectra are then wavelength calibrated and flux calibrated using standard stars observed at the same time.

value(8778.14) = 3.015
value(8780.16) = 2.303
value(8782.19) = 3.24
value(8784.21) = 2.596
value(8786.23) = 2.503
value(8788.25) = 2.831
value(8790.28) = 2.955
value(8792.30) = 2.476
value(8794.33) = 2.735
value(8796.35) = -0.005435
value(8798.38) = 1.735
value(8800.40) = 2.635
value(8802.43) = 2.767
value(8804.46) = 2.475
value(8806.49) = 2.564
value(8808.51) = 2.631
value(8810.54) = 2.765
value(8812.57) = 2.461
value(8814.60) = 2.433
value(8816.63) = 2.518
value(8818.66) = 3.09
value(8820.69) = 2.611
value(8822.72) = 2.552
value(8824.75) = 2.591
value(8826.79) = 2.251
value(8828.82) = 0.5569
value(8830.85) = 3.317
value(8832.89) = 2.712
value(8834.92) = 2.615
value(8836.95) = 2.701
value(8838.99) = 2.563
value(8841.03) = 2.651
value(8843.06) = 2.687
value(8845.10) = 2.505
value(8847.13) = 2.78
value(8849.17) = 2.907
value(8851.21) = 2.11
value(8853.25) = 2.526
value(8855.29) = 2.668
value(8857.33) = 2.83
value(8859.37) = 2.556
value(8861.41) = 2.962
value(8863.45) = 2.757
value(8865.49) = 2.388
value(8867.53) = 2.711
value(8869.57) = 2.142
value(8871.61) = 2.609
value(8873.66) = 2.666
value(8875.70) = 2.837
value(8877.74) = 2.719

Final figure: 3.09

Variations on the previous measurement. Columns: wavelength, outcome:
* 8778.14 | 3.015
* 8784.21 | 2.596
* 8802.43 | 2.767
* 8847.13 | 2.78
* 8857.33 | 2.83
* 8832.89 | 2.712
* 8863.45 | 2.757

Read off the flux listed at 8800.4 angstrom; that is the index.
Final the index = 2.635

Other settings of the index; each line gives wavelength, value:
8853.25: 2.526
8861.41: 2.962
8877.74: 2.719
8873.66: 2.666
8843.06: 2.687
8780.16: 2.303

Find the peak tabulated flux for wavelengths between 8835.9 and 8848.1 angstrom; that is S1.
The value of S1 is 2.78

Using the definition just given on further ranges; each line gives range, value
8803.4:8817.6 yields 2.765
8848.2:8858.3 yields 2.907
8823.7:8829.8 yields 2.591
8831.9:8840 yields 2.712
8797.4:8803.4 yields 2.767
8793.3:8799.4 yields 2.735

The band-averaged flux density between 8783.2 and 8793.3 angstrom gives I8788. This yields 2.67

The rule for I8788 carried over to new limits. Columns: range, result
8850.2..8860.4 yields 2.54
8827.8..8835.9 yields 2.3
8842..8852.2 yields 2.6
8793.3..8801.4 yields 1.77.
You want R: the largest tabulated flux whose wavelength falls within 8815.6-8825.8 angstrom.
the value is 3.09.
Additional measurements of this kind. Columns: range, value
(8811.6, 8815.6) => 2.461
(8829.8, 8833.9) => 3.317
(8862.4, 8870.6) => 2.757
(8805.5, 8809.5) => 2.631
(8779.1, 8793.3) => 3.24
